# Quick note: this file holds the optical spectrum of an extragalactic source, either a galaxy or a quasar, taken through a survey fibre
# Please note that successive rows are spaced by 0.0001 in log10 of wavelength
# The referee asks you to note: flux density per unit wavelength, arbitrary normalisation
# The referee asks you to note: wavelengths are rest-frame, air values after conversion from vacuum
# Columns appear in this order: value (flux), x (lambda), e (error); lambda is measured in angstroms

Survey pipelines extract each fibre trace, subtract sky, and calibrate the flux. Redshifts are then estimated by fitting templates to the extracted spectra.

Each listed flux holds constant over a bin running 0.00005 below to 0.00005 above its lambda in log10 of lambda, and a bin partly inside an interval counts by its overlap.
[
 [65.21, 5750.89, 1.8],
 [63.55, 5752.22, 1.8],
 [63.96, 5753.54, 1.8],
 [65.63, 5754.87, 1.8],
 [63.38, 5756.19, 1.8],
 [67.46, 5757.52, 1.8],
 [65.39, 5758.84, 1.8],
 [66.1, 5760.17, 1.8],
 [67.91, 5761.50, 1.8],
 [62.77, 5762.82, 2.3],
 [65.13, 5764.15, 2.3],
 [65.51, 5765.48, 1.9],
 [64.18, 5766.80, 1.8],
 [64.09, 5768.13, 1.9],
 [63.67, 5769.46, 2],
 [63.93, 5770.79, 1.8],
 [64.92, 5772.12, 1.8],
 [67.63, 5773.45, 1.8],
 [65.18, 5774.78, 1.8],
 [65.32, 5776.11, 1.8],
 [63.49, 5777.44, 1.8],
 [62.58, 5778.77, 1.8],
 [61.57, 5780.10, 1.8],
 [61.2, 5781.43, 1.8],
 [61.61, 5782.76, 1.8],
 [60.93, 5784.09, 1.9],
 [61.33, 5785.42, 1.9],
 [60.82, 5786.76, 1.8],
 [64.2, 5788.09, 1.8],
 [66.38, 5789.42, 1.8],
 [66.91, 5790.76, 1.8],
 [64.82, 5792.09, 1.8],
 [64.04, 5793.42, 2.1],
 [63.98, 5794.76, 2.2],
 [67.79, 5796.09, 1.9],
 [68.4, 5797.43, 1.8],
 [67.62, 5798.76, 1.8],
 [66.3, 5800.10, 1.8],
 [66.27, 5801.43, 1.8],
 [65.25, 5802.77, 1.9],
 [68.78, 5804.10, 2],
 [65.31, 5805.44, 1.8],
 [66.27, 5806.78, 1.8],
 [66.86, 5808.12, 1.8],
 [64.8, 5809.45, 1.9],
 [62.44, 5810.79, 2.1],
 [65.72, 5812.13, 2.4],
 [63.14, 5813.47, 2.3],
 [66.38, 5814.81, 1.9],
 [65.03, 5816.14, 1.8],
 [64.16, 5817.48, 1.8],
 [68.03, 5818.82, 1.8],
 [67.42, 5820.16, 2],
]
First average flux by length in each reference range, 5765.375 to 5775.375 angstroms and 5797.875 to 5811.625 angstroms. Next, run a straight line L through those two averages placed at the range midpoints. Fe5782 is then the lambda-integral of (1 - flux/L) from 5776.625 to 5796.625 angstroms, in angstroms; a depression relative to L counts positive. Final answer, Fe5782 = 0.6 angstroms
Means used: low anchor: 64.9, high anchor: 66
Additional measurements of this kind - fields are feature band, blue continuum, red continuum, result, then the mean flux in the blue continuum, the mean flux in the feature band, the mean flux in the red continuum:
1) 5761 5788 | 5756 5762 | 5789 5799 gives 1.0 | 66.1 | 63.7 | 66.2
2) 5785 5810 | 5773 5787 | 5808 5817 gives -0.7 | 62.9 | 65.6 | 64.8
